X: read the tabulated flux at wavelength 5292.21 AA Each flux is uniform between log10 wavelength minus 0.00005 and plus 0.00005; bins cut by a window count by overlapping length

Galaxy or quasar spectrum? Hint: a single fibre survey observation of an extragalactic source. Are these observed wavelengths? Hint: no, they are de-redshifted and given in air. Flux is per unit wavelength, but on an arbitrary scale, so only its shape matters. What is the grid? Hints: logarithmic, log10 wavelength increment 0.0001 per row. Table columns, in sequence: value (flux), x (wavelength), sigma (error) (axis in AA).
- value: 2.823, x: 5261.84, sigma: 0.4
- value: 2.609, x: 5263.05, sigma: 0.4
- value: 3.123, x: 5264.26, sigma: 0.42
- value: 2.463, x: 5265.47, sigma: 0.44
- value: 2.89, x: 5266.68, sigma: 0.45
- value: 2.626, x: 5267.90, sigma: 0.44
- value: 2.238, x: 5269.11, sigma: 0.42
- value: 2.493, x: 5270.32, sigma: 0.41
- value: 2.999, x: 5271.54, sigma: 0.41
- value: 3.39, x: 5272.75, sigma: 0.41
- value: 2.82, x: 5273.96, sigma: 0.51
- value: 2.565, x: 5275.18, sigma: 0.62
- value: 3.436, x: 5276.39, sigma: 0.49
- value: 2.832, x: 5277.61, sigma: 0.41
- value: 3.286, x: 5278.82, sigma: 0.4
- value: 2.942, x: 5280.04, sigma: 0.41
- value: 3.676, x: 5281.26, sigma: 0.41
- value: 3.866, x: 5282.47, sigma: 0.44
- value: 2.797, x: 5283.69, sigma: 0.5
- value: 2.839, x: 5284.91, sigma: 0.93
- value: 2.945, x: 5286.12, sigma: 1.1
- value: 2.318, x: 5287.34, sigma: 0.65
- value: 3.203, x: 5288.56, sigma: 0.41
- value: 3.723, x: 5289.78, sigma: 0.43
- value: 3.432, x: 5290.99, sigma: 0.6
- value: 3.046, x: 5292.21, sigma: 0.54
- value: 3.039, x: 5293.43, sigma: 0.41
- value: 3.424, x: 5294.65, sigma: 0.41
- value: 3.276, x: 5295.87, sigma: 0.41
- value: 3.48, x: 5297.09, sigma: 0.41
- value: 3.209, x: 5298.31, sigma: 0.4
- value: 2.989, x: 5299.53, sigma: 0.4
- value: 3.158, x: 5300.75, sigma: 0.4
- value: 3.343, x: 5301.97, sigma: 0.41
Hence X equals 3.046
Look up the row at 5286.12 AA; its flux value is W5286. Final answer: 2.945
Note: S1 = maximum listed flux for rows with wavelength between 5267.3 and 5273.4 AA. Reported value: 3.39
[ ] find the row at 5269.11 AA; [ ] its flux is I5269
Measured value 2.238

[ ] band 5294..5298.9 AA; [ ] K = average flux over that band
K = 3.34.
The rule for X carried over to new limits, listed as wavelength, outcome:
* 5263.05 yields 2.609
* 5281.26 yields 3.676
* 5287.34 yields 2.318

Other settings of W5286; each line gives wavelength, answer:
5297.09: 3.48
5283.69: 2.797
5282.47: 3.866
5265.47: 2.463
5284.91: 2.839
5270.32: 2.493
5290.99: 3.432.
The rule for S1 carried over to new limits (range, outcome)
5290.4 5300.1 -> 3.48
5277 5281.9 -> 3.676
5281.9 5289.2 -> 3.866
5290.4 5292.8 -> 3.432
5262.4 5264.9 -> 3.123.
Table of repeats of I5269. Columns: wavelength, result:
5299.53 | 2.989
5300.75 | 3.158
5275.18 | 2.565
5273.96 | 2.82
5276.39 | 3.436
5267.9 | 2.626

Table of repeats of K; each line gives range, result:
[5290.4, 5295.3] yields 3.23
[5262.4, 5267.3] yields 2.77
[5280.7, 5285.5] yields 3.29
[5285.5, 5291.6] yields 3.13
